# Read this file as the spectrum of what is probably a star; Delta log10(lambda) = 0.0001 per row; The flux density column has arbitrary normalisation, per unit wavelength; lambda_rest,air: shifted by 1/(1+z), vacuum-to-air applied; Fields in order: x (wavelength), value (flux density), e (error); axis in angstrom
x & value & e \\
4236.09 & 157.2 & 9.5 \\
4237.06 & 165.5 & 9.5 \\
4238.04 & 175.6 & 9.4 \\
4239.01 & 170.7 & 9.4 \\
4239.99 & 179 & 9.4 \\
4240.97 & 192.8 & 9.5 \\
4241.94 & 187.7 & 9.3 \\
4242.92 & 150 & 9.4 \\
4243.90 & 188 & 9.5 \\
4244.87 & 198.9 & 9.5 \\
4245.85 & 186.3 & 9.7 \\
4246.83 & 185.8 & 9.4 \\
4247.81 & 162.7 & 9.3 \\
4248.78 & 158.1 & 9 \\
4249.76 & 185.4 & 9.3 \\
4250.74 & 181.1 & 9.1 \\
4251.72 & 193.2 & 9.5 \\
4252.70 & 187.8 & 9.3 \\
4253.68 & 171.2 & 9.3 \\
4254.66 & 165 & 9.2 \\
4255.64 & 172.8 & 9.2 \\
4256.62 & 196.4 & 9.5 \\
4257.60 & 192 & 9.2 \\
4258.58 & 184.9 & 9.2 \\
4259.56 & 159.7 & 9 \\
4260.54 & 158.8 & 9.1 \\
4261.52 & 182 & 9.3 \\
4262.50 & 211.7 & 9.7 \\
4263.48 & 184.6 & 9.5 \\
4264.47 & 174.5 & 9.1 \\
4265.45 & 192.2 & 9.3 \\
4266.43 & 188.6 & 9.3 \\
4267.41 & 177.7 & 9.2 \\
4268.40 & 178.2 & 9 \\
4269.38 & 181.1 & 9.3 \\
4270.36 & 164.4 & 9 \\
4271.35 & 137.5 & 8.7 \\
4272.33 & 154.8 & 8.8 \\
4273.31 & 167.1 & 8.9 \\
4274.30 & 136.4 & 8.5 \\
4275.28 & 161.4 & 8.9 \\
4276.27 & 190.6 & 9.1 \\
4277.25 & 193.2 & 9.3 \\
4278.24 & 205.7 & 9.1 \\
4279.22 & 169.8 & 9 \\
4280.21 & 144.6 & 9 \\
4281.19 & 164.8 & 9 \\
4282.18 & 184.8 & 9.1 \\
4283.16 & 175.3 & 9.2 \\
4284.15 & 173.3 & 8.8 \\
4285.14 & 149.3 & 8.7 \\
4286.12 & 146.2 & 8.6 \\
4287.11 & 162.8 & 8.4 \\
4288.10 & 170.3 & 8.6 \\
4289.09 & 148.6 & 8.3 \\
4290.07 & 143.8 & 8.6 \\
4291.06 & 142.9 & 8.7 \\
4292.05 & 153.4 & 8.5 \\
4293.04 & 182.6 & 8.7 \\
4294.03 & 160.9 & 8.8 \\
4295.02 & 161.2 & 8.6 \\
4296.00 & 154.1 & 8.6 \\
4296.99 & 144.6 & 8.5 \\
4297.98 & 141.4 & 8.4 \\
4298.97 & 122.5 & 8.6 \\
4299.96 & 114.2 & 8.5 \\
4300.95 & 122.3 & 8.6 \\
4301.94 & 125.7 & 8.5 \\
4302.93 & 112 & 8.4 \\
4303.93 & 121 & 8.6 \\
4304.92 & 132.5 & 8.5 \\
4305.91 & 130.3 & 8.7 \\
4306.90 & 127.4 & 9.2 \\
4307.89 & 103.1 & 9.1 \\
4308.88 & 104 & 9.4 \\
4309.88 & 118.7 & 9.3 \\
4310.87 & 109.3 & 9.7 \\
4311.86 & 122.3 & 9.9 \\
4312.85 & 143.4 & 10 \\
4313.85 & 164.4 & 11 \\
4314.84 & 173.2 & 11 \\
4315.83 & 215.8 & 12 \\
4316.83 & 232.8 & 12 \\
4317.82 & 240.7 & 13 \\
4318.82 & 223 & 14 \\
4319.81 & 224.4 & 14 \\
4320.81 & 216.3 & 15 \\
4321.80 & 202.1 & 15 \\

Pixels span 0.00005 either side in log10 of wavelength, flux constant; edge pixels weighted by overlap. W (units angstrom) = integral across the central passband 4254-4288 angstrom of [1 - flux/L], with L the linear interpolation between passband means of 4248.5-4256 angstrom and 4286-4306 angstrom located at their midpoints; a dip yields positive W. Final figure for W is -2.2 angstrom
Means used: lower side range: 177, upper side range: 143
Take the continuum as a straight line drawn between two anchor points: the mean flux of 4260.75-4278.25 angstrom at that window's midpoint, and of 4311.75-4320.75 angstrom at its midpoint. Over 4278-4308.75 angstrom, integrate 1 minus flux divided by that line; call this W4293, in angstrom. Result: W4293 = 6.5 angstrom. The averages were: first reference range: 176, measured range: 147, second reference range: 197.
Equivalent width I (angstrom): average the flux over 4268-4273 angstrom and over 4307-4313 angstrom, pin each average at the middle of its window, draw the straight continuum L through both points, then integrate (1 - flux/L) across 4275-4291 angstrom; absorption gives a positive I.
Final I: -2.0 angstrom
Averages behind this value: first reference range 163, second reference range 116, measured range 167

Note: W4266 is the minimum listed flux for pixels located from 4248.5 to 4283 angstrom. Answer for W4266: 136.4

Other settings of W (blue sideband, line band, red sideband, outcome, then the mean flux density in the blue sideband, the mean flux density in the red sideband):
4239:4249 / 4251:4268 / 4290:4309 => -1.54 angstrom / 179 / 135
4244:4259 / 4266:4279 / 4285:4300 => -0.47 angstrom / 182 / 151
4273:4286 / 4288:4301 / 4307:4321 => 1.68 angstrom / 170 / 169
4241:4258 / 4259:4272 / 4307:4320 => 0.04 angstrom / 180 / 165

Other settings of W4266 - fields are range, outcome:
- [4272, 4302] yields 114.2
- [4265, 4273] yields 137.5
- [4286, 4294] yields 142.9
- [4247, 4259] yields 158.1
